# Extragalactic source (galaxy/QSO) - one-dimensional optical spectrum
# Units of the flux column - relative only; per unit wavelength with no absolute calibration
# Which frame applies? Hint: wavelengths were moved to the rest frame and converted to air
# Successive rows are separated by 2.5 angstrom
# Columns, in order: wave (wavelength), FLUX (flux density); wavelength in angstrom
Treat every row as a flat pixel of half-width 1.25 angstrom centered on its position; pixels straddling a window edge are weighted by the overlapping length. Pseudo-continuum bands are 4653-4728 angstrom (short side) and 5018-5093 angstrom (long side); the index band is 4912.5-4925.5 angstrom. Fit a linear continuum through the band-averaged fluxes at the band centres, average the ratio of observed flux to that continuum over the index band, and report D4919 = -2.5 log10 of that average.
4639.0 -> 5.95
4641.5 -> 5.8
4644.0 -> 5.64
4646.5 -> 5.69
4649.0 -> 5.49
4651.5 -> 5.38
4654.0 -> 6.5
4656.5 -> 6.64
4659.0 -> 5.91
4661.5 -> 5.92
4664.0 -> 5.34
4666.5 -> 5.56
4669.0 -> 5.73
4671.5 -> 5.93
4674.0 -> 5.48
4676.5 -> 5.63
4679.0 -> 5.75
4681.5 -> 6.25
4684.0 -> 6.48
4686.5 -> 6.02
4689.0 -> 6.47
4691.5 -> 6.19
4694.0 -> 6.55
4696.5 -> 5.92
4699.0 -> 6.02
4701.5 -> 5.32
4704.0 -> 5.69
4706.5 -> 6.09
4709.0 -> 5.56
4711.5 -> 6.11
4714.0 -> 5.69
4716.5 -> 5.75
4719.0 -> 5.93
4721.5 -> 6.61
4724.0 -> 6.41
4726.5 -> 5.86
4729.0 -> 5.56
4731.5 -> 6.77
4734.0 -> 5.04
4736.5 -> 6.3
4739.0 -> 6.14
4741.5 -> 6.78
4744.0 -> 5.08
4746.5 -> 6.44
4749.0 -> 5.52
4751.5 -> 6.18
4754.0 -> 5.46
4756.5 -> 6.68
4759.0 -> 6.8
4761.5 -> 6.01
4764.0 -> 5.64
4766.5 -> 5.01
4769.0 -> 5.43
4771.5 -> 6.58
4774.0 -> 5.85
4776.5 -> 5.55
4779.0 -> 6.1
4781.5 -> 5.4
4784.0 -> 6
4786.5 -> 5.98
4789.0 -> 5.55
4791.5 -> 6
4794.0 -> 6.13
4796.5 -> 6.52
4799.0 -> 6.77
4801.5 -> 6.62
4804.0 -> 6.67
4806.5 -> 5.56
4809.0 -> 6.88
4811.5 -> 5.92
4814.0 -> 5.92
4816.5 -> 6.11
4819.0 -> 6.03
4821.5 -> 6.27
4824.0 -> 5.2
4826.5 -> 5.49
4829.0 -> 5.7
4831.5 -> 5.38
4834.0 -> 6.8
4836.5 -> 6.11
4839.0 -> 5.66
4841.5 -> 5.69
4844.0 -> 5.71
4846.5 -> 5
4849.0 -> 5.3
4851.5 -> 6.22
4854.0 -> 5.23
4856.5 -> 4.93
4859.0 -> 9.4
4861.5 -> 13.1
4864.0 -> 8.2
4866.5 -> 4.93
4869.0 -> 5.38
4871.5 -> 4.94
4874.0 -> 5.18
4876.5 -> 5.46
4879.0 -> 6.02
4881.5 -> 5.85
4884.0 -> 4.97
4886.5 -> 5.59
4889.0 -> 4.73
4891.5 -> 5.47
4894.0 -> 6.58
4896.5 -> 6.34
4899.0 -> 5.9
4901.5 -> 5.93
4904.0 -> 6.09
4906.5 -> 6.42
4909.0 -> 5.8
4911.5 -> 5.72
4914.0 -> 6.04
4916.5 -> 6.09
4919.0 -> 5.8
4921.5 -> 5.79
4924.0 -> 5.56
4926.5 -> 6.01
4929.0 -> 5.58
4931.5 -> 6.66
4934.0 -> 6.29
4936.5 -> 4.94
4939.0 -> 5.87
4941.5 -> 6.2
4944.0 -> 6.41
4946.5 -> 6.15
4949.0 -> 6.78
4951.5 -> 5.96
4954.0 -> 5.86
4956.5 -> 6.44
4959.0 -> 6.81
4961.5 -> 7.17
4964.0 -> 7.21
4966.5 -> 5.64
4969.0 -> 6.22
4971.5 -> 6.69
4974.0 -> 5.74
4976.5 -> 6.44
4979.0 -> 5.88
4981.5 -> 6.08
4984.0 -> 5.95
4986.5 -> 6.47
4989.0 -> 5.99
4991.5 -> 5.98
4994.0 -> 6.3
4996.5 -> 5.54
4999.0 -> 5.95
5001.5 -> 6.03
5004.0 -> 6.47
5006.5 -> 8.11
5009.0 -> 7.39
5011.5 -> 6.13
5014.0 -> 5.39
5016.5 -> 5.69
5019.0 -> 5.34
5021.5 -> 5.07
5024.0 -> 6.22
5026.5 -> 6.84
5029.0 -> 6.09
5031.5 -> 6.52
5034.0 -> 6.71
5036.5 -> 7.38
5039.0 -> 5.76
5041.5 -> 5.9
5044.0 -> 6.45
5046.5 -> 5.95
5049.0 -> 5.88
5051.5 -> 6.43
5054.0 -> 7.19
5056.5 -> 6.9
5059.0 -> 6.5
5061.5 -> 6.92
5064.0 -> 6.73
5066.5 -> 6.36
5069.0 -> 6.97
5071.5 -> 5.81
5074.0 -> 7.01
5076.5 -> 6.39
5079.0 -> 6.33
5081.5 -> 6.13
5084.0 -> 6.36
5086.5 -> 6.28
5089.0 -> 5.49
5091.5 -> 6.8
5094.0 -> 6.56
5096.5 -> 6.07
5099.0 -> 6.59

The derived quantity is 0.065 mag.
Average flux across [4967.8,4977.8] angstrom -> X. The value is 6.27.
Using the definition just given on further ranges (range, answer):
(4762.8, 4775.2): 5.7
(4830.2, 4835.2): 6.08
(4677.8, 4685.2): 6.16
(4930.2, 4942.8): 5.99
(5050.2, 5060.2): 6.75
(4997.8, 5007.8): 6.65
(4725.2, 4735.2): 5.81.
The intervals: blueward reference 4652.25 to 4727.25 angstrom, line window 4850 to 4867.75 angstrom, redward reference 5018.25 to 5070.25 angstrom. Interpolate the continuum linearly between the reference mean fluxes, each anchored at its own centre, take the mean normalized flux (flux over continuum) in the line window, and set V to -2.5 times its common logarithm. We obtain -0.196 mag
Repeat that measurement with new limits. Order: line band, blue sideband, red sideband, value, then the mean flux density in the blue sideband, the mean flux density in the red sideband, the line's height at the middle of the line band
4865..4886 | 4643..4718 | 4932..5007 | 0.14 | 5.89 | 6.24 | 6.13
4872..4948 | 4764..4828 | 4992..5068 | 0.06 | 5.97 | 6.34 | 6.15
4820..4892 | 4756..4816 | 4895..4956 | 0.01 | 6.06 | 6.02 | 6.04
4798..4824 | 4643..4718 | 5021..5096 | -0.03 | 5.89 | 6.41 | 6.07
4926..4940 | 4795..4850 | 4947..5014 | 0.06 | 5.97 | 6.33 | 6.23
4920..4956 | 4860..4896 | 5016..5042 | 0.03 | 6.2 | 6.16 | 6.18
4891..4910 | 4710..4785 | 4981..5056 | 0.00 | 5.95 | 6.25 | 6.12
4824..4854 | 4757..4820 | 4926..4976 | 0.08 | 6.05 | 6.24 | 6.11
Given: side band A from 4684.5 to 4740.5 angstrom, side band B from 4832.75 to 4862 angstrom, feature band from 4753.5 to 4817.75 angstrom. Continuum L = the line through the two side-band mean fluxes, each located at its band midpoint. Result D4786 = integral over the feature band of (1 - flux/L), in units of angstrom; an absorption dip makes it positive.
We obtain 1.9 angstrom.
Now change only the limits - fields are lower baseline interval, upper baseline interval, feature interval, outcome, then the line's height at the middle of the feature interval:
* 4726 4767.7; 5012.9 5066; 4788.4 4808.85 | -0.9 angstrom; 6.02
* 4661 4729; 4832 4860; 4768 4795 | 0.3 angstrom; 5.95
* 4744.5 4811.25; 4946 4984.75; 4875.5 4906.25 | 2.2 angstrom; 6.21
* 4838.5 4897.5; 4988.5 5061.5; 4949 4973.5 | -0.9 angstrom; 6.21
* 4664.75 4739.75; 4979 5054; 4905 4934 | 0.8 angstrom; 6.14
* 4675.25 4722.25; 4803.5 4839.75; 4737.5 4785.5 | 0.4 angstrom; 5.98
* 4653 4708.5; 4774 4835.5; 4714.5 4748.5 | -0.3 angstrom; 5.99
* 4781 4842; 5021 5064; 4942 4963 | -0.6 angstrom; 6.27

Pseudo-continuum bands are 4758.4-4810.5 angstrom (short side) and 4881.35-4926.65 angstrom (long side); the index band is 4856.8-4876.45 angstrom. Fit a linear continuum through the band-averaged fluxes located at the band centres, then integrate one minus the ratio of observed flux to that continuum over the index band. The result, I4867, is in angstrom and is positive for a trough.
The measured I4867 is -4.0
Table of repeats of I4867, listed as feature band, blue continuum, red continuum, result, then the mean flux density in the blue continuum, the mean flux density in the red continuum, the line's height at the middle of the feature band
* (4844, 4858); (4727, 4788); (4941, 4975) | 1.6 angstrom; 5.93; 6.39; 6.14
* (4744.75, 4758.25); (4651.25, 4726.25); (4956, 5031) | -0.1 angstrom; 5.97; 6.24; 6.02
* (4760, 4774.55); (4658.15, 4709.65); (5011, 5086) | 0.6 angstrom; 5.9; 6.31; 5.99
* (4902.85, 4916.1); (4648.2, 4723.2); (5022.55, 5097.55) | 0.5 angstrom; 5.94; 6.43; 6.23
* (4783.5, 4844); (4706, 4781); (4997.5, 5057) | 0.1 angstrom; 5.96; 6.31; 6.05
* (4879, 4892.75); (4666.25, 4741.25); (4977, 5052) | 1.6 angstrom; 5.98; 6.2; 6.11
